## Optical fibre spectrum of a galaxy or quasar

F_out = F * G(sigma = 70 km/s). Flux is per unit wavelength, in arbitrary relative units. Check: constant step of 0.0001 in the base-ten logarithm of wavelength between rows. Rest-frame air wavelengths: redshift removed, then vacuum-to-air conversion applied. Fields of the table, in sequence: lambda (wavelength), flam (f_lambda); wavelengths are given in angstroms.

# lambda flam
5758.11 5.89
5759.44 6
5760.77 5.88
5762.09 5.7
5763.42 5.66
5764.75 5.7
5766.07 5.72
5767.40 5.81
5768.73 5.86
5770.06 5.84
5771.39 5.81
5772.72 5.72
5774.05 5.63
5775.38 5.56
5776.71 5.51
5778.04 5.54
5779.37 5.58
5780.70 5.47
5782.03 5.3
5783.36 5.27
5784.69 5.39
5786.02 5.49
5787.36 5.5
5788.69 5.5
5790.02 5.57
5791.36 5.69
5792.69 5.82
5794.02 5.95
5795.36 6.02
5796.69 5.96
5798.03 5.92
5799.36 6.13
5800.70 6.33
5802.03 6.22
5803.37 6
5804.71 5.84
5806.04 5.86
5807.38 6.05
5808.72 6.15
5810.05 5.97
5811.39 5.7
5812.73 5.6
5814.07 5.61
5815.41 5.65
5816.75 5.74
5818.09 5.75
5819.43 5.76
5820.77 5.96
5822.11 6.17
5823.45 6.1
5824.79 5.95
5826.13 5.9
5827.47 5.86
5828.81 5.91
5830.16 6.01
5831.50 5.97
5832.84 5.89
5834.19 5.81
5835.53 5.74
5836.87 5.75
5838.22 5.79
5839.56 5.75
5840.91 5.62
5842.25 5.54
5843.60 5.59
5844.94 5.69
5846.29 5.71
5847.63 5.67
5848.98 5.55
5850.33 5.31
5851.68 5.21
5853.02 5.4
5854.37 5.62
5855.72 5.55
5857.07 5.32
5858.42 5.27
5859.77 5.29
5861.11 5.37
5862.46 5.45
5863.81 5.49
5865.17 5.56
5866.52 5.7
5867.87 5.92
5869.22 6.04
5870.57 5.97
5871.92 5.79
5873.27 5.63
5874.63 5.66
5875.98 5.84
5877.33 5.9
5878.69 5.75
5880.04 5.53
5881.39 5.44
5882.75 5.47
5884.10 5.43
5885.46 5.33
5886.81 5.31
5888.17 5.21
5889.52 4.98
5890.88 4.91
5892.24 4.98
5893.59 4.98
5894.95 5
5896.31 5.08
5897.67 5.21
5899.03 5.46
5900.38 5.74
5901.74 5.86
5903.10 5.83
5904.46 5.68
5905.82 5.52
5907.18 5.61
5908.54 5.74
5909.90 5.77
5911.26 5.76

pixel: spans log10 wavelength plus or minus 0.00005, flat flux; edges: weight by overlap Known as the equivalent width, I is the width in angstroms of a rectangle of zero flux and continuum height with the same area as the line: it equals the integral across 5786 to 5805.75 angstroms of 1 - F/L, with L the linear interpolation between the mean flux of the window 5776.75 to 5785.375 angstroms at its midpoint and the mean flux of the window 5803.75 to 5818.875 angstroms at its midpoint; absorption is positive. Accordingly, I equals -0.9 angstroms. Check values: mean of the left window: 5.44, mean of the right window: 5.81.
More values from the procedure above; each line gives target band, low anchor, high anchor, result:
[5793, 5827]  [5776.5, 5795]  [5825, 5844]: -1.5 angstroms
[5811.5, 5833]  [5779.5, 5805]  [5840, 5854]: -0.9 angstroms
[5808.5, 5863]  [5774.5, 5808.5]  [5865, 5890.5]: -0.2 angstroms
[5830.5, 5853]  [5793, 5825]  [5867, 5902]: 0.3 angstroms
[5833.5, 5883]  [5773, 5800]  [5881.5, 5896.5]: -2.9 angstroms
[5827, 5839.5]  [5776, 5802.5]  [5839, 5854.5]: -0.6 angstroms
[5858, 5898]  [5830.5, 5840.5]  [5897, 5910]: 1.8 angstroms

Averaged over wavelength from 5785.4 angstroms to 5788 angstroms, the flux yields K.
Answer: 5.48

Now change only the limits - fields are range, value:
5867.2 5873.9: 5.88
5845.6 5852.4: 5.49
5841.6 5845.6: 5.61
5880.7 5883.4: 5.45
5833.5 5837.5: 5.77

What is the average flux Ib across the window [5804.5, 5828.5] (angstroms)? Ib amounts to 5.87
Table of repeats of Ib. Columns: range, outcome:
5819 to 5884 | 5.69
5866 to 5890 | 5.61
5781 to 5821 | 5.79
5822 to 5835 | 5.95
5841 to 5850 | 5.61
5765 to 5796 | 5.63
